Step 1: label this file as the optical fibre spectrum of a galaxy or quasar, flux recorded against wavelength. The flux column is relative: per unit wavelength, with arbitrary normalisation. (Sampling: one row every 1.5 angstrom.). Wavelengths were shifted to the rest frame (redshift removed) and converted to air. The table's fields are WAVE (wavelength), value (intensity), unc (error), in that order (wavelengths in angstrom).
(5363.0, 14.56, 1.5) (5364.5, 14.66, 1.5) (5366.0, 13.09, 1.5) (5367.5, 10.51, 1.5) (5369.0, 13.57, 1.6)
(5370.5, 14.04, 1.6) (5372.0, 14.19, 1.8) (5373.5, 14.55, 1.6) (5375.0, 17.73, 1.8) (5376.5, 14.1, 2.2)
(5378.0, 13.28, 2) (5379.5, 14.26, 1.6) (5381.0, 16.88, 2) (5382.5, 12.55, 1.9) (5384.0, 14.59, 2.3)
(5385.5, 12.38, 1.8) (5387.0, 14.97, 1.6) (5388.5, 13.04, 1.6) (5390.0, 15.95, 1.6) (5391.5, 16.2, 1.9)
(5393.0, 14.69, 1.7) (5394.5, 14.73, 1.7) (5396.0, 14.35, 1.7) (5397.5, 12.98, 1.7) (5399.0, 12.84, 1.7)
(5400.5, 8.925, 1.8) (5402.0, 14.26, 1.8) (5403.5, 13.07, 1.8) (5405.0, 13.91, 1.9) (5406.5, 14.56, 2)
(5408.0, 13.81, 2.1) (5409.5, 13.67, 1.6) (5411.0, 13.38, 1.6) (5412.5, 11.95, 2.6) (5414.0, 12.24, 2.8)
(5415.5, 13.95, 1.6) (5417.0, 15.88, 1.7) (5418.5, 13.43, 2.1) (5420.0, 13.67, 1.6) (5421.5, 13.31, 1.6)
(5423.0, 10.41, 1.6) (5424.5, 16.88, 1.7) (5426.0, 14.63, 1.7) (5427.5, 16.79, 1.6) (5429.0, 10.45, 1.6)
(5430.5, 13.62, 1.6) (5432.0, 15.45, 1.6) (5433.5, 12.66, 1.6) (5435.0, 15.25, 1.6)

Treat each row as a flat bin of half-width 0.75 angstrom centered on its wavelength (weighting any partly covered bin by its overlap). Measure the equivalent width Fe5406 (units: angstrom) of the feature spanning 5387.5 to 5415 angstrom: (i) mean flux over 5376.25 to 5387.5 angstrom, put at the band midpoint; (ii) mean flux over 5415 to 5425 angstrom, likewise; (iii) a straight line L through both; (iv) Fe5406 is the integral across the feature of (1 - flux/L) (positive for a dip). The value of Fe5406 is 0.8 angstrom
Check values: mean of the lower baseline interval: 14.1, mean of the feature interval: 13.6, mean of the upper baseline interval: 13.9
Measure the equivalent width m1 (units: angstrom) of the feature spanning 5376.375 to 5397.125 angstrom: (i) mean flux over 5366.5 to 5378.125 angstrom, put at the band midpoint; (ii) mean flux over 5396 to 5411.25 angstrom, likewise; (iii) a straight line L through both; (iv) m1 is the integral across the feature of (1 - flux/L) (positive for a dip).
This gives -1.2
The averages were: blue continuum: 14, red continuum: 13.2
